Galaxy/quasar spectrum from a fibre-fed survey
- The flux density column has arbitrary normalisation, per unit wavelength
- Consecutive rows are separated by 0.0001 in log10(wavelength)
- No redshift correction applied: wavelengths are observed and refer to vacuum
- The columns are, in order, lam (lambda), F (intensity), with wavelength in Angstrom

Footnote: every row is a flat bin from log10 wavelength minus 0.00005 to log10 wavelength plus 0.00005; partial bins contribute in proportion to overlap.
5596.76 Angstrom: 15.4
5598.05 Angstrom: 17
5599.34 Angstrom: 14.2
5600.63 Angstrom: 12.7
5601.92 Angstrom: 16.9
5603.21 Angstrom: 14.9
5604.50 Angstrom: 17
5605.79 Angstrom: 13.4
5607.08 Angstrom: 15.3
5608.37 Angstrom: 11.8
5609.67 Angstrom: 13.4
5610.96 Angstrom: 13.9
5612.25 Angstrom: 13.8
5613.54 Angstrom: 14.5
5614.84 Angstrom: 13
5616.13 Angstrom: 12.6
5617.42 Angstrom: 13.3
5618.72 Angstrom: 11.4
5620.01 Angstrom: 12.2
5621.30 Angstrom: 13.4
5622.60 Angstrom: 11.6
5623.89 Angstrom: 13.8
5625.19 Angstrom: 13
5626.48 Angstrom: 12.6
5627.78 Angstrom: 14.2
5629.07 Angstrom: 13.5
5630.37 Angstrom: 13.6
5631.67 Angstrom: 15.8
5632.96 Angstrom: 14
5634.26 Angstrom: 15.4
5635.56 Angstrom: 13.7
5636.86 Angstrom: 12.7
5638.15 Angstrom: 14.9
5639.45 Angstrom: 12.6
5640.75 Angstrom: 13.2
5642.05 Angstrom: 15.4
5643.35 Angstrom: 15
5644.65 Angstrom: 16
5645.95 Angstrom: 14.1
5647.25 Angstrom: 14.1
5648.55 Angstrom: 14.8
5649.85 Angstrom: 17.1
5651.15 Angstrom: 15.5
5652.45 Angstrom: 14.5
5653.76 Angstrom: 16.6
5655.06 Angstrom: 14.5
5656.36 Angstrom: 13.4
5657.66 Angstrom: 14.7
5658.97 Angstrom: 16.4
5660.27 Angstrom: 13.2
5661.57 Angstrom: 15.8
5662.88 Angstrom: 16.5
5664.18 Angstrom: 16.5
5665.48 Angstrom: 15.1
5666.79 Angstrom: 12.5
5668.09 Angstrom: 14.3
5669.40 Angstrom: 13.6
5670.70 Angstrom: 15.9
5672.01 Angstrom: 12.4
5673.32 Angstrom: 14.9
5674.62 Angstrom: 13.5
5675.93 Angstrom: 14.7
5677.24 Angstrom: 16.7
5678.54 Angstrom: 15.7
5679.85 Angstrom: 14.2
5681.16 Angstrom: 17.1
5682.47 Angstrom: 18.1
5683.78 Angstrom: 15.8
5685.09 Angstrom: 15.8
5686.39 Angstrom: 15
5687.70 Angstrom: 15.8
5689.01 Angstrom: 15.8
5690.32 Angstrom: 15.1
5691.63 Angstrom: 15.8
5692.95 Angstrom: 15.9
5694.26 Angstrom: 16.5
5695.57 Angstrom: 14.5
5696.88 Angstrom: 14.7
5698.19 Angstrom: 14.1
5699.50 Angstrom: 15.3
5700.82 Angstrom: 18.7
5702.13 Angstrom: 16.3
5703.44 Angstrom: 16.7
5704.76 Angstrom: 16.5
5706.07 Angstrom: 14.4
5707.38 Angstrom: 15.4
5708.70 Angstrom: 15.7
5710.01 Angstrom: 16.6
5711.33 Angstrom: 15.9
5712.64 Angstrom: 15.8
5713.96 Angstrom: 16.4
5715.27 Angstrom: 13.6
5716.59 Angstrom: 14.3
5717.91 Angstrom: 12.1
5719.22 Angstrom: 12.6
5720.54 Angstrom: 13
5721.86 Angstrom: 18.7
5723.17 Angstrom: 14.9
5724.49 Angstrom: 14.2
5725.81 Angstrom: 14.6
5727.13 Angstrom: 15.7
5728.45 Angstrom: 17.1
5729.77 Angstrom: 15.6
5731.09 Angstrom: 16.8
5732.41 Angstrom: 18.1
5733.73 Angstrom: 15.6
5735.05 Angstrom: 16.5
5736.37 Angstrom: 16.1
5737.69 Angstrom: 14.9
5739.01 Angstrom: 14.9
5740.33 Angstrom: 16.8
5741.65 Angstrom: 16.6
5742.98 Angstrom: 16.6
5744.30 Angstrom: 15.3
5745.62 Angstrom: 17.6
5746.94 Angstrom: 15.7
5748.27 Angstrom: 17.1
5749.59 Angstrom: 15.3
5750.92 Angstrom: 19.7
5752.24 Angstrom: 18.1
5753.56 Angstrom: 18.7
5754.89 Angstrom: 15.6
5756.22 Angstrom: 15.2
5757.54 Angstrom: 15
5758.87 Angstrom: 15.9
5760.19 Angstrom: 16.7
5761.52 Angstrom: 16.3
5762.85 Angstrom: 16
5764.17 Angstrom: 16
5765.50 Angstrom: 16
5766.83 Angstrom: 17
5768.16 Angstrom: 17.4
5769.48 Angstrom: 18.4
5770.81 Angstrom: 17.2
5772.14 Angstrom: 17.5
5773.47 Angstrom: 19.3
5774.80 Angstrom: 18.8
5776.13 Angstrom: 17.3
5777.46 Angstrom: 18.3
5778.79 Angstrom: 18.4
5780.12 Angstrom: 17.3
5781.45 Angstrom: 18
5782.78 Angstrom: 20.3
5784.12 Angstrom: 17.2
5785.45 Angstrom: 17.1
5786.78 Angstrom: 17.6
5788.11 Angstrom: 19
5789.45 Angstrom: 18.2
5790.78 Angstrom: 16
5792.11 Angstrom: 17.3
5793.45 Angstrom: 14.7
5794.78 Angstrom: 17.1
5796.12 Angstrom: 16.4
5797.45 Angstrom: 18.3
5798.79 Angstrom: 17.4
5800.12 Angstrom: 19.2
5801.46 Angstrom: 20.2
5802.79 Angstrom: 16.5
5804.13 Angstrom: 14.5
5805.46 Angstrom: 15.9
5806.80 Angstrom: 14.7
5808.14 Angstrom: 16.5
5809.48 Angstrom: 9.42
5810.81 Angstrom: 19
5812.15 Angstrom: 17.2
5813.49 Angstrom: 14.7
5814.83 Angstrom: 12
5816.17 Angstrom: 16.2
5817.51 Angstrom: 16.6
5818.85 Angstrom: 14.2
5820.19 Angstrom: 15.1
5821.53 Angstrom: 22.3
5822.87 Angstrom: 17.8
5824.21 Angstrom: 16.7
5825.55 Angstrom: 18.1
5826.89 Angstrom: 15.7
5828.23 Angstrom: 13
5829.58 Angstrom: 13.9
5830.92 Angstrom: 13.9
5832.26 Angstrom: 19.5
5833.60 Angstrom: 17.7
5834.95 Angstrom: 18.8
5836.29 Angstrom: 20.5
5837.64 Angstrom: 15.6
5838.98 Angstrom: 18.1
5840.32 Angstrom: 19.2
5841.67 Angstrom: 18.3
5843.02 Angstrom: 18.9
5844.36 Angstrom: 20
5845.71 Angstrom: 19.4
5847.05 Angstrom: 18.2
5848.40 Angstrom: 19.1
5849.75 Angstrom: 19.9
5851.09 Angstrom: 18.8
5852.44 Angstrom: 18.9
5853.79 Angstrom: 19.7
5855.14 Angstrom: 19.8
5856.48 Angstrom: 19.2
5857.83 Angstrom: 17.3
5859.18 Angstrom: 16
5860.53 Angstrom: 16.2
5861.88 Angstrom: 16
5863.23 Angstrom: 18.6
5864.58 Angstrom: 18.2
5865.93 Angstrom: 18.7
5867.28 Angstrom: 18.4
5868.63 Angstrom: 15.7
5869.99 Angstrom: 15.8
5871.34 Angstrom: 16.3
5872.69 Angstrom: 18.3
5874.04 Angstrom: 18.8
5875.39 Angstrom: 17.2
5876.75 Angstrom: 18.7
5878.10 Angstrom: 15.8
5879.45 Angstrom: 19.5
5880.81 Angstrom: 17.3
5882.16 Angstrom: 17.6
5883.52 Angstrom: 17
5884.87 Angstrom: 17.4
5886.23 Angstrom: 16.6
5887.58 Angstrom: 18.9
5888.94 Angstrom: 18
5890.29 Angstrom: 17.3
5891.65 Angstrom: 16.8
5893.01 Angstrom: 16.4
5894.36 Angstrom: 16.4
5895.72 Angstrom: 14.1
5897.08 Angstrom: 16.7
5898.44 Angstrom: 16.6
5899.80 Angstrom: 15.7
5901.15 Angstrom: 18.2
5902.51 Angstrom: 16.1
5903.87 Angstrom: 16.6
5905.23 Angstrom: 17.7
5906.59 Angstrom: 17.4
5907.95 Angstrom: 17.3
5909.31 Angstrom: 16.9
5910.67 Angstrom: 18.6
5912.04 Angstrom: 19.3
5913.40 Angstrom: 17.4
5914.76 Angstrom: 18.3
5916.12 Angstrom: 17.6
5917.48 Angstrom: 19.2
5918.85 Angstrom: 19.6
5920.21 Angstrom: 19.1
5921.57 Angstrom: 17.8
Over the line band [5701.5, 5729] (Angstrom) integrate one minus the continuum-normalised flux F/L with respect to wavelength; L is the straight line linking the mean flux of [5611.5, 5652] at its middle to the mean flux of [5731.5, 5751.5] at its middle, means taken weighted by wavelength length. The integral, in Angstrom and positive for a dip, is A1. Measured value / 1.0 Angstrom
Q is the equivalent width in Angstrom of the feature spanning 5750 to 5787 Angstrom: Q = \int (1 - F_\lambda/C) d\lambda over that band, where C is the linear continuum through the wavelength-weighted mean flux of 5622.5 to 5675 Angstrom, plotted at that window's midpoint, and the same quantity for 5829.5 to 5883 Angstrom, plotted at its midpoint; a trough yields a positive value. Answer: -1.9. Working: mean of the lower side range 14.4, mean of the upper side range 18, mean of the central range 17.4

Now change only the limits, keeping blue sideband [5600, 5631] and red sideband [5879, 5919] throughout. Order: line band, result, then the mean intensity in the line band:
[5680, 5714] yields -2.8 Angstrom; 15.9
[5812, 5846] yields -1.2 Angstrom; 17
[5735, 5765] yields -1.9 Angstrom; 16.4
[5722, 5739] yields -0.9 Angstrom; 15.9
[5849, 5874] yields -1.5 Angstrom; 17.9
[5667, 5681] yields -0.2 Angstrom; 14.6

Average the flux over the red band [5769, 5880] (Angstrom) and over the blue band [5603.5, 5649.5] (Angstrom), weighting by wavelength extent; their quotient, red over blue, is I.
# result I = 1.3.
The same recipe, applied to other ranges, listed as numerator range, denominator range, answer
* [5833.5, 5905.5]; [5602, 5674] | 1.25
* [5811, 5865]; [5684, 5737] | 1.12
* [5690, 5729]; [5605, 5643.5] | 1.13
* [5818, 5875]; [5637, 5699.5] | 1.18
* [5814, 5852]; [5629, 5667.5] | 1.18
